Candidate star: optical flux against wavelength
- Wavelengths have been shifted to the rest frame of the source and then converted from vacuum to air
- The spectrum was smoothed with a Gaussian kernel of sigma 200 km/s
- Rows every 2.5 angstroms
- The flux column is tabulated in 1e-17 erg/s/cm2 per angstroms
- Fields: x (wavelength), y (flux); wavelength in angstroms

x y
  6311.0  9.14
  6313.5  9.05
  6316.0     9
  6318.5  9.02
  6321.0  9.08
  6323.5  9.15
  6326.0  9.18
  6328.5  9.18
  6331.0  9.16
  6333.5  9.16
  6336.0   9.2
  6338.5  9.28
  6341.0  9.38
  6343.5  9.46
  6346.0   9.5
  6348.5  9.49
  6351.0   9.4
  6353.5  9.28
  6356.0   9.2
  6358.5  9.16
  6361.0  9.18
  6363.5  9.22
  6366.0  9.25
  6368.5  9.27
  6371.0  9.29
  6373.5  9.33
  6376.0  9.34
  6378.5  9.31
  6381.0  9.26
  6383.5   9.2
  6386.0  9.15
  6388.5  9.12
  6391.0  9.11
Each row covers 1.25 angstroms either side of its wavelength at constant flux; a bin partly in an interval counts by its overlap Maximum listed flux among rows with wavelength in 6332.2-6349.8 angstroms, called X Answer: 9.5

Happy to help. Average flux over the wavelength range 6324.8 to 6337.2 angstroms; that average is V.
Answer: 9.18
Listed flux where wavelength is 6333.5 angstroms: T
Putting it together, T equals 9.16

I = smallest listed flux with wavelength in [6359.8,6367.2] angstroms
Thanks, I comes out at 9.18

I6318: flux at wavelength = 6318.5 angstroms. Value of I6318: 9.02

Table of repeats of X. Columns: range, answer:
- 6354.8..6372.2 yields 9.29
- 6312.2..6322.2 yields 9.08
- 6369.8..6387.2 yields 9.34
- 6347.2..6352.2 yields 9.49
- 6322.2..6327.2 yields 9.18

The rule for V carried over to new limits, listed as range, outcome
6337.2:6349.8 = 9.42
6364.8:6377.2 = 9.3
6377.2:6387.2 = 9.23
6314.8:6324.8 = 9.06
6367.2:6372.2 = 9.28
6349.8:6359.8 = 9.26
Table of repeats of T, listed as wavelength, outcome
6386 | 9.15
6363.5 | 9.22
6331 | 9.16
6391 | 9.11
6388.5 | 9.12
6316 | 9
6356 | 9.2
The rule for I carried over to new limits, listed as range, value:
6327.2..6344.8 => 9.16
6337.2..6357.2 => 9.2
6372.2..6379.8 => 9.31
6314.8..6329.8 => 9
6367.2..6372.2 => 9.27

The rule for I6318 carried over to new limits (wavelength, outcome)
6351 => 9.4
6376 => 9.34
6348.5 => 9.49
